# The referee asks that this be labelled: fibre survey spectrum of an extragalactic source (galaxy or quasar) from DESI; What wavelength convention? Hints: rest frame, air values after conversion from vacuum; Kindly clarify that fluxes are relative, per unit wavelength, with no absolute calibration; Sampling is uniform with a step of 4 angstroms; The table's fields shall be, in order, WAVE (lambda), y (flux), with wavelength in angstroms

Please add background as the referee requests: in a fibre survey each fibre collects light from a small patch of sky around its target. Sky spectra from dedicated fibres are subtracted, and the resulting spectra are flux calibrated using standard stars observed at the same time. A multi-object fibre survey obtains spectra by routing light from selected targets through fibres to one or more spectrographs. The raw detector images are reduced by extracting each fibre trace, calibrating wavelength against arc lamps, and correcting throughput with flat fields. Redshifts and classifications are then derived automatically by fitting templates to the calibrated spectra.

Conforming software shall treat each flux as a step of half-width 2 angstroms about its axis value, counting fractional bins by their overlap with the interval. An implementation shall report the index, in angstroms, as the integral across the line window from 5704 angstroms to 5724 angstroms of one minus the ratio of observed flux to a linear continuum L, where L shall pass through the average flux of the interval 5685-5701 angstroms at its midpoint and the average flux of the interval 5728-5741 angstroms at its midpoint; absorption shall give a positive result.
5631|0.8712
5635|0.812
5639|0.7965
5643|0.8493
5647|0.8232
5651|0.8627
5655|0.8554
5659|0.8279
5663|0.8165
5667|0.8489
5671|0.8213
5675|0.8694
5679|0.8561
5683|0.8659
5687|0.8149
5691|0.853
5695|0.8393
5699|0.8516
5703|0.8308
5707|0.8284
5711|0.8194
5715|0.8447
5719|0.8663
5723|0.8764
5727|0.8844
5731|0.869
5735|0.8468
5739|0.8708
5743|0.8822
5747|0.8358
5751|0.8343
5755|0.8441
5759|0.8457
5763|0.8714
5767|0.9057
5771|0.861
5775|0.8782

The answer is 0.2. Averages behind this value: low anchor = 0.84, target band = 0.845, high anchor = 0.864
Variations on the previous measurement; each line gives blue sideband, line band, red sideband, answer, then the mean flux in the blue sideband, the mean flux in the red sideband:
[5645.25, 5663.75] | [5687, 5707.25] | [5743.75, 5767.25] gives 0.1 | 0.839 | 0.854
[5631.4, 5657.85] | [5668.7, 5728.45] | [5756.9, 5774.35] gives 0.3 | 0.835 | 0.871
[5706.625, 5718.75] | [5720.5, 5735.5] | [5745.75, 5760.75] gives -0.6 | 0.836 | 0.84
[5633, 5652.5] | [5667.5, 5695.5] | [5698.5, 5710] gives -0.5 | 0.828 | 0.833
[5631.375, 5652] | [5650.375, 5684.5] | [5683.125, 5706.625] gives -0.5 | 0.83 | 0.839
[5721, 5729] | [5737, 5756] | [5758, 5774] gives 0.5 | 0.88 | 0.873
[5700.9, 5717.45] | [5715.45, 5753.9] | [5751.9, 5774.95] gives -0.6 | 0.832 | 0.865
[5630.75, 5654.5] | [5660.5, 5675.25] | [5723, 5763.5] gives 0.1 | 0.834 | 0.859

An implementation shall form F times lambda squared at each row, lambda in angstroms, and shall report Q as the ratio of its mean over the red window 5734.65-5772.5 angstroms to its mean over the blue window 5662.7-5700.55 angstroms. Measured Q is 1.04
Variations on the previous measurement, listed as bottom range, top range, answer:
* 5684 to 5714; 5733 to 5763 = 1.04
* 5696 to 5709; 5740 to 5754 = 1.03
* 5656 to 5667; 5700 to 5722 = 1.03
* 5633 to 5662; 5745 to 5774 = 1.07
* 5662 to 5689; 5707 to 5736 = 1.03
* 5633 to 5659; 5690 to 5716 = 1.03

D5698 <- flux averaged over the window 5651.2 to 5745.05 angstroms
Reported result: 0.85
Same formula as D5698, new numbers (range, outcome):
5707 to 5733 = 0.858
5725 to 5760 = 0.857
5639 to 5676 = 0.838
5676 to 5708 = 0.844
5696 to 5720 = 0.839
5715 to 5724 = 0.865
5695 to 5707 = 0.839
